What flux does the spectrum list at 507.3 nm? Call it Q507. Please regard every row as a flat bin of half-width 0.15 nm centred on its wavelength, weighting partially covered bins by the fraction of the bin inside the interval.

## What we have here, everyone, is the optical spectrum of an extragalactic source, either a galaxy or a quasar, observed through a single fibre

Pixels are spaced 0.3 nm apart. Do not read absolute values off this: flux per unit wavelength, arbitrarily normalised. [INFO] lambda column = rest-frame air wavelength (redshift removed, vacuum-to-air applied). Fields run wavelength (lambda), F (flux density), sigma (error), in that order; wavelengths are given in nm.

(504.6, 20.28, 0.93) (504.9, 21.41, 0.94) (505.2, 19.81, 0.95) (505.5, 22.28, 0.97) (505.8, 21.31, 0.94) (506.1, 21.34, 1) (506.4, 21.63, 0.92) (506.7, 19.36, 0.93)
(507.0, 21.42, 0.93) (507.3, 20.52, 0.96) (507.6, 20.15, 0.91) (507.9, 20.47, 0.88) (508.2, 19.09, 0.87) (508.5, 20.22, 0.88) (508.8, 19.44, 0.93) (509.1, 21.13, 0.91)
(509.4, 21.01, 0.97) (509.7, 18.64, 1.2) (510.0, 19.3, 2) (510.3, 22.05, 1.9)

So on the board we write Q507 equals 20.52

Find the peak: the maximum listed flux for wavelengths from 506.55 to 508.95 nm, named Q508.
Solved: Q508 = 21.42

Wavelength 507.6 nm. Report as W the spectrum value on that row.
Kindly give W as 20.15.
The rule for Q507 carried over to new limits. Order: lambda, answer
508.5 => 20.22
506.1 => 21.34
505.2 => 19.81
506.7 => 19.36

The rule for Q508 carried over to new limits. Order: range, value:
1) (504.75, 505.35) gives 21.41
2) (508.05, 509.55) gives 21.13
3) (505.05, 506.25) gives 22.28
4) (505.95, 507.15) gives 21.63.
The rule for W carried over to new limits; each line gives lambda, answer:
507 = 21.42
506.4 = 21.63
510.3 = 22.05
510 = 19.3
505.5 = 22.28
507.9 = 20.47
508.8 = 19.44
